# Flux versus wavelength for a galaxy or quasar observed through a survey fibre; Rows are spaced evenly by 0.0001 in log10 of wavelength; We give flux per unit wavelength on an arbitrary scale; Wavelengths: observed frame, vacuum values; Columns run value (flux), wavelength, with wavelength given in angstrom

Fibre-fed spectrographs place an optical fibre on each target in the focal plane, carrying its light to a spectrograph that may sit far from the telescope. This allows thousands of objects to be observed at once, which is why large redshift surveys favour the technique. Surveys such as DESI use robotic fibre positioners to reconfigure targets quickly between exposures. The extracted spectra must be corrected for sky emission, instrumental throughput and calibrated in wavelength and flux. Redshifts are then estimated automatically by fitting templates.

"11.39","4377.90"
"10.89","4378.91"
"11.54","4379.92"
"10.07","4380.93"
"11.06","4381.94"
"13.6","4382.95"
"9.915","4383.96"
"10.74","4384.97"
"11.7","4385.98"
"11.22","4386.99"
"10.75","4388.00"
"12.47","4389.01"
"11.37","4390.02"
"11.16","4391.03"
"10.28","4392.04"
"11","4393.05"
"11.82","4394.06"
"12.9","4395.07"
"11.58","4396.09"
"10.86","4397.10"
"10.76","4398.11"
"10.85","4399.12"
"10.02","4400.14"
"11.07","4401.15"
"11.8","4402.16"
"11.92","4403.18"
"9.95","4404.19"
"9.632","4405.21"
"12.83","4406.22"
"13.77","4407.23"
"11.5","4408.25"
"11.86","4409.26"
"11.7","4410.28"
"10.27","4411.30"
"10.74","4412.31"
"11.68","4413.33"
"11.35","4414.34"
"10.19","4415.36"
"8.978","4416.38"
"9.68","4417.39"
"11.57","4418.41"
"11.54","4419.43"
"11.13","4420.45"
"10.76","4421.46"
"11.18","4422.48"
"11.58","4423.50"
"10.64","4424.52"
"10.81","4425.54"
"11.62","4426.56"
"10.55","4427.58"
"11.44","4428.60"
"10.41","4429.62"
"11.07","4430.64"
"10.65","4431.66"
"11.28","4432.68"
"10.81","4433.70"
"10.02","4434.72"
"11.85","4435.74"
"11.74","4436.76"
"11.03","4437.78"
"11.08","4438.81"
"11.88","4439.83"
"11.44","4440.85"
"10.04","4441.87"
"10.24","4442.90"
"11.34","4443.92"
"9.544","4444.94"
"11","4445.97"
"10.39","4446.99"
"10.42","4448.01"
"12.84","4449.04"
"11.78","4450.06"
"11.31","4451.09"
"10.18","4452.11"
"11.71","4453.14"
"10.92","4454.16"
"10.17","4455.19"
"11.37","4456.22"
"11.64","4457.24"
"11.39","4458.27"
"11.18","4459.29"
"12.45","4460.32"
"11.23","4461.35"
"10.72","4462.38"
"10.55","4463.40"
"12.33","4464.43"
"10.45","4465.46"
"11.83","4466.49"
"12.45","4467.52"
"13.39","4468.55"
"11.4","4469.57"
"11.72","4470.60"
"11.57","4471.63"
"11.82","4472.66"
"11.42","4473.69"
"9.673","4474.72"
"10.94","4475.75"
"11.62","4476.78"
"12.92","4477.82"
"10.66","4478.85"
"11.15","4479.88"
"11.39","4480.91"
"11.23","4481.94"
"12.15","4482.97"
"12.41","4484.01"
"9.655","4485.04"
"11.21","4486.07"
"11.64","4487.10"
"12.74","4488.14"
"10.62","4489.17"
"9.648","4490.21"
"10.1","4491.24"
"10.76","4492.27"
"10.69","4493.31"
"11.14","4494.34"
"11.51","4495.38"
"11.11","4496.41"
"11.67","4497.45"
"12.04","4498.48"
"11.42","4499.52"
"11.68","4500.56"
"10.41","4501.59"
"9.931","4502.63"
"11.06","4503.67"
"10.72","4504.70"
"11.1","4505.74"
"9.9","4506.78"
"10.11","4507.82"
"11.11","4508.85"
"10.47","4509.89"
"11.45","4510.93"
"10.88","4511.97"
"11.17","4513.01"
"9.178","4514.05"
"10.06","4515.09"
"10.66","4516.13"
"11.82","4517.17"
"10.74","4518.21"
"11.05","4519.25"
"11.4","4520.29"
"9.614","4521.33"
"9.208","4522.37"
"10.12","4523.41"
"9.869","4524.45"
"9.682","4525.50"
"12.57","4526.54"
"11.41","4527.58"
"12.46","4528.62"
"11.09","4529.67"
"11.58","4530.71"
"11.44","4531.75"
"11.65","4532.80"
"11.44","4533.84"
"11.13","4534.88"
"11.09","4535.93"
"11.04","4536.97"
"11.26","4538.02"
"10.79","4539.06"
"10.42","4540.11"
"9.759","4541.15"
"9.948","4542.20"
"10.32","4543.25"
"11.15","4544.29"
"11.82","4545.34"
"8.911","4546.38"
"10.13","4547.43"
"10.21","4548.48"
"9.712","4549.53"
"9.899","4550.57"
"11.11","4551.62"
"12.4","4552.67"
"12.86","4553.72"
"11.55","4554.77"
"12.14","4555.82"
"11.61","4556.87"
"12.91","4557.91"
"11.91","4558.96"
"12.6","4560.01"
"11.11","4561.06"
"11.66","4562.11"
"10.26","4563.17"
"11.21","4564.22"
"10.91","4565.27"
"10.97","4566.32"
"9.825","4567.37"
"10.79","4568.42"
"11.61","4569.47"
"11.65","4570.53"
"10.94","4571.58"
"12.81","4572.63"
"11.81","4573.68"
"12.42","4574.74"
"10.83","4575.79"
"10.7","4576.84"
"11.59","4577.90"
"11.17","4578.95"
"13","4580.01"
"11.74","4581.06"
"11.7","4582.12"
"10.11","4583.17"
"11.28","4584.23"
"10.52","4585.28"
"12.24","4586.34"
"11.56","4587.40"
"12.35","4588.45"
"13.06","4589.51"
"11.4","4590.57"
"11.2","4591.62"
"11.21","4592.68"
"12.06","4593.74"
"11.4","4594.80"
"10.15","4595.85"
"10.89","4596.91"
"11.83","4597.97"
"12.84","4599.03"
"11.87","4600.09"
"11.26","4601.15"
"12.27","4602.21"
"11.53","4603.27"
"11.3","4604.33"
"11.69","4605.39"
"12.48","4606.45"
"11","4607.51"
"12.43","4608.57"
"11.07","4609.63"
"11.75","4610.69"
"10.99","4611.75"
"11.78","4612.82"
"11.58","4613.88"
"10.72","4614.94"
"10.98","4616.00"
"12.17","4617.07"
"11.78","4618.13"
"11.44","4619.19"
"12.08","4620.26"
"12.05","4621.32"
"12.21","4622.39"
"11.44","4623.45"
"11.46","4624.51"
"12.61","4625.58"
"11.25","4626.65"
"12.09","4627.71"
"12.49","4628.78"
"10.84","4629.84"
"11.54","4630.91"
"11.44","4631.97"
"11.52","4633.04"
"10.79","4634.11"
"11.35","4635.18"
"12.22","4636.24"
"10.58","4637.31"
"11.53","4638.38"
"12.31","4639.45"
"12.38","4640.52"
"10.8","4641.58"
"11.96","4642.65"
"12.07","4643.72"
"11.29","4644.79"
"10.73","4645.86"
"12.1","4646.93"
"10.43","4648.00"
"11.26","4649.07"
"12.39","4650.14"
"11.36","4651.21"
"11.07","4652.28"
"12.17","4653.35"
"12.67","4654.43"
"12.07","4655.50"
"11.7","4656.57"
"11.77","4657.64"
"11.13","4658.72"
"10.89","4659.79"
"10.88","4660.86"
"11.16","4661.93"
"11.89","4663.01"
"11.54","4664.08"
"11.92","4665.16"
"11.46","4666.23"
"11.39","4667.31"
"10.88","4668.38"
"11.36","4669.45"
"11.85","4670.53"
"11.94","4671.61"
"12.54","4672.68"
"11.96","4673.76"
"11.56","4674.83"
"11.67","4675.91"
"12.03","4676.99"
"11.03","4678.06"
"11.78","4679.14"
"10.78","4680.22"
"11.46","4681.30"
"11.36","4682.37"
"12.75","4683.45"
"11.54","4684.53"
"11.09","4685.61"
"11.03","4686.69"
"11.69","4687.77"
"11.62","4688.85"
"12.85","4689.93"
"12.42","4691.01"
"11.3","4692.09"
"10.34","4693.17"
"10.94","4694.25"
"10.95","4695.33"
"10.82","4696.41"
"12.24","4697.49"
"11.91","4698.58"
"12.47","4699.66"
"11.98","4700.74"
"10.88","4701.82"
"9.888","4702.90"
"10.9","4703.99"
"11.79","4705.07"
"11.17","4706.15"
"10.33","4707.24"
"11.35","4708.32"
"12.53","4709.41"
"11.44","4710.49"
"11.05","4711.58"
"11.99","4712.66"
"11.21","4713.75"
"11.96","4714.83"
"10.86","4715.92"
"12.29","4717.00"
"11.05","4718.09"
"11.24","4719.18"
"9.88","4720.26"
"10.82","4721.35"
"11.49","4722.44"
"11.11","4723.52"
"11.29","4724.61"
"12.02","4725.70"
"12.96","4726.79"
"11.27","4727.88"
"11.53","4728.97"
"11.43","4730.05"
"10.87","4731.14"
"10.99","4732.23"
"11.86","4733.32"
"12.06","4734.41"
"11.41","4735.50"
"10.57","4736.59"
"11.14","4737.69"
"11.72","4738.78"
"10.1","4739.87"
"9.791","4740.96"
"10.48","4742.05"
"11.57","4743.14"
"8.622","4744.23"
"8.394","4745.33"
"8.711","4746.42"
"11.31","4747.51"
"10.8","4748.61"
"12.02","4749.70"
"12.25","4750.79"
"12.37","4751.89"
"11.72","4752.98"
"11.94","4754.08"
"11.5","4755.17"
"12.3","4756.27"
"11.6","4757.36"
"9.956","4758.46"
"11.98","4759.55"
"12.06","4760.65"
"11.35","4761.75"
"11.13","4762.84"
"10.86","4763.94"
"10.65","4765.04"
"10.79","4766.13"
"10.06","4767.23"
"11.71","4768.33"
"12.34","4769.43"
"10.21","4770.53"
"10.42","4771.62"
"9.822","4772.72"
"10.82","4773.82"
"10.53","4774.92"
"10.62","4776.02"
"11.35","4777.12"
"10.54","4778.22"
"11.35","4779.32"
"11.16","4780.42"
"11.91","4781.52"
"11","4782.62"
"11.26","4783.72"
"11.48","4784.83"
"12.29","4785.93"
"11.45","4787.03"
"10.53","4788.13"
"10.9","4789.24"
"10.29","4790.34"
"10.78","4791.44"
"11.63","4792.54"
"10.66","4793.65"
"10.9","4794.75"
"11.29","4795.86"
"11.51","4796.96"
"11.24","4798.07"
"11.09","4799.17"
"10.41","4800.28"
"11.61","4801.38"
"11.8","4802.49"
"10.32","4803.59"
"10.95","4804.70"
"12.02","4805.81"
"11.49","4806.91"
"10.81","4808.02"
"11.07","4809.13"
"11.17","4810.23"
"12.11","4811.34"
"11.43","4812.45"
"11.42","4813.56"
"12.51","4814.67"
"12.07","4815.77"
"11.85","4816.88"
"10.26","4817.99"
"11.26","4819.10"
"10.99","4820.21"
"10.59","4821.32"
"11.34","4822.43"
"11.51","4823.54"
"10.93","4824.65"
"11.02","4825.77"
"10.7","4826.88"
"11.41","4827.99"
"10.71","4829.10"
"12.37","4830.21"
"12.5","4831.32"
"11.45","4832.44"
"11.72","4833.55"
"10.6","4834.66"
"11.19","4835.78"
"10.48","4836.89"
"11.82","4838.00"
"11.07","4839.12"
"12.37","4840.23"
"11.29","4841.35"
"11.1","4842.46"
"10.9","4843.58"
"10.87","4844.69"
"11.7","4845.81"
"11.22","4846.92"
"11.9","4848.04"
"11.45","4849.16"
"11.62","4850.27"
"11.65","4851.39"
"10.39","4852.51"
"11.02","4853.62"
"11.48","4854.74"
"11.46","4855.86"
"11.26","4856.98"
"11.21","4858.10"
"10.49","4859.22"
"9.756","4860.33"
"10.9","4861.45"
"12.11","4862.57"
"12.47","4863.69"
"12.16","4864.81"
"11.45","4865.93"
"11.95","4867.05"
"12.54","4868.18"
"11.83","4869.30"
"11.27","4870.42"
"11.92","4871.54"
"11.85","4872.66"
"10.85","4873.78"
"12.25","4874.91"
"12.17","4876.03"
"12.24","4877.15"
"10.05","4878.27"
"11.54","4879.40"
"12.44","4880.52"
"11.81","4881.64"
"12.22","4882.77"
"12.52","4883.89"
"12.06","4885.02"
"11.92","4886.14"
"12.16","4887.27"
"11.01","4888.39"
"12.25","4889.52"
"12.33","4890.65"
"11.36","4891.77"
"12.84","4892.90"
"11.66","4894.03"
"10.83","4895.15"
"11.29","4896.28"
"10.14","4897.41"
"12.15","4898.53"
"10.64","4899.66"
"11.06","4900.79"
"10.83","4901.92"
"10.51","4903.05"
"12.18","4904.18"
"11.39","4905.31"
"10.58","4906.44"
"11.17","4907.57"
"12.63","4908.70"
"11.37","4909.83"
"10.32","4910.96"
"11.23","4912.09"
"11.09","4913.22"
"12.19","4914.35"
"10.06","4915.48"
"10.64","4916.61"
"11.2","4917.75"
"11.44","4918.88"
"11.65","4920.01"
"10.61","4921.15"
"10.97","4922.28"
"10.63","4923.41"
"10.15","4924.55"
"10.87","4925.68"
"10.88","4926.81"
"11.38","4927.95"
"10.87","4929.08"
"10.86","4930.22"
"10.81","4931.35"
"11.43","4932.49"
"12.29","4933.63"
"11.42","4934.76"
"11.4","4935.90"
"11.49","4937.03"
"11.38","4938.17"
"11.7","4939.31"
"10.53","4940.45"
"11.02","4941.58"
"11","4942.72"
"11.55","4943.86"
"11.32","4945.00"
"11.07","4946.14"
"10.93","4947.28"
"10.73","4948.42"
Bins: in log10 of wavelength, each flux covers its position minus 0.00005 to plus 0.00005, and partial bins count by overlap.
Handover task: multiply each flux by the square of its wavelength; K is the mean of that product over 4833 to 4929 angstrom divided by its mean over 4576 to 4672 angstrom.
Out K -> 1.10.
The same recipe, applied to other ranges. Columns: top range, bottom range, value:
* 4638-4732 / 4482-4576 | 1.12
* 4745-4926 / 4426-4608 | 1.16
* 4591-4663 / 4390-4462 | 1.14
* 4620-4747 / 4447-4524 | 1.12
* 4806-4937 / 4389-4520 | 1.22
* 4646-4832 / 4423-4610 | 1.11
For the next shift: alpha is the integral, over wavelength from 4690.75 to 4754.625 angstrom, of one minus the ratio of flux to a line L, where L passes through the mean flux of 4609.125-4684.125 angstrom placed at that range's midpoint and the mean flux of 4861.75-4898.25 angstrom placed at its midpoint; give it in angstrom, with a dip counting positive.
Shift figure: 2.45 angstrom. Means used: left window 11.6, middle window 11.2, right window 11.8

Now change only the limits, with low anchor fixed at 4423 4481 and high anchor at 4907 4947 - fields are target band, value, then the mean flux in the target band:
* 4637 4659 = -0.9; 11.6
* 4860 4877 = -0.9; 11.7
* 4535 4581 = 0.0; 11.2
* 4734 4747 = 0.9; 10.4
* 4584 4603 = -0.8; 11.6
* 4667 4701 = -1.3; 11.6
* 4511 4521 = 0.4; 10.8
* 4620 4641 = -1.0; 11.7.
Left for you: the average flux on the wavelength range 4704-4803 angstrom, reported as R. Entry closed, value 11.2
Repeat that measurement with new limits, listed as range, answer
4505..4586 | 11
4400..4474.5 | 11.2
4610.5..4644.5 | 11.6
